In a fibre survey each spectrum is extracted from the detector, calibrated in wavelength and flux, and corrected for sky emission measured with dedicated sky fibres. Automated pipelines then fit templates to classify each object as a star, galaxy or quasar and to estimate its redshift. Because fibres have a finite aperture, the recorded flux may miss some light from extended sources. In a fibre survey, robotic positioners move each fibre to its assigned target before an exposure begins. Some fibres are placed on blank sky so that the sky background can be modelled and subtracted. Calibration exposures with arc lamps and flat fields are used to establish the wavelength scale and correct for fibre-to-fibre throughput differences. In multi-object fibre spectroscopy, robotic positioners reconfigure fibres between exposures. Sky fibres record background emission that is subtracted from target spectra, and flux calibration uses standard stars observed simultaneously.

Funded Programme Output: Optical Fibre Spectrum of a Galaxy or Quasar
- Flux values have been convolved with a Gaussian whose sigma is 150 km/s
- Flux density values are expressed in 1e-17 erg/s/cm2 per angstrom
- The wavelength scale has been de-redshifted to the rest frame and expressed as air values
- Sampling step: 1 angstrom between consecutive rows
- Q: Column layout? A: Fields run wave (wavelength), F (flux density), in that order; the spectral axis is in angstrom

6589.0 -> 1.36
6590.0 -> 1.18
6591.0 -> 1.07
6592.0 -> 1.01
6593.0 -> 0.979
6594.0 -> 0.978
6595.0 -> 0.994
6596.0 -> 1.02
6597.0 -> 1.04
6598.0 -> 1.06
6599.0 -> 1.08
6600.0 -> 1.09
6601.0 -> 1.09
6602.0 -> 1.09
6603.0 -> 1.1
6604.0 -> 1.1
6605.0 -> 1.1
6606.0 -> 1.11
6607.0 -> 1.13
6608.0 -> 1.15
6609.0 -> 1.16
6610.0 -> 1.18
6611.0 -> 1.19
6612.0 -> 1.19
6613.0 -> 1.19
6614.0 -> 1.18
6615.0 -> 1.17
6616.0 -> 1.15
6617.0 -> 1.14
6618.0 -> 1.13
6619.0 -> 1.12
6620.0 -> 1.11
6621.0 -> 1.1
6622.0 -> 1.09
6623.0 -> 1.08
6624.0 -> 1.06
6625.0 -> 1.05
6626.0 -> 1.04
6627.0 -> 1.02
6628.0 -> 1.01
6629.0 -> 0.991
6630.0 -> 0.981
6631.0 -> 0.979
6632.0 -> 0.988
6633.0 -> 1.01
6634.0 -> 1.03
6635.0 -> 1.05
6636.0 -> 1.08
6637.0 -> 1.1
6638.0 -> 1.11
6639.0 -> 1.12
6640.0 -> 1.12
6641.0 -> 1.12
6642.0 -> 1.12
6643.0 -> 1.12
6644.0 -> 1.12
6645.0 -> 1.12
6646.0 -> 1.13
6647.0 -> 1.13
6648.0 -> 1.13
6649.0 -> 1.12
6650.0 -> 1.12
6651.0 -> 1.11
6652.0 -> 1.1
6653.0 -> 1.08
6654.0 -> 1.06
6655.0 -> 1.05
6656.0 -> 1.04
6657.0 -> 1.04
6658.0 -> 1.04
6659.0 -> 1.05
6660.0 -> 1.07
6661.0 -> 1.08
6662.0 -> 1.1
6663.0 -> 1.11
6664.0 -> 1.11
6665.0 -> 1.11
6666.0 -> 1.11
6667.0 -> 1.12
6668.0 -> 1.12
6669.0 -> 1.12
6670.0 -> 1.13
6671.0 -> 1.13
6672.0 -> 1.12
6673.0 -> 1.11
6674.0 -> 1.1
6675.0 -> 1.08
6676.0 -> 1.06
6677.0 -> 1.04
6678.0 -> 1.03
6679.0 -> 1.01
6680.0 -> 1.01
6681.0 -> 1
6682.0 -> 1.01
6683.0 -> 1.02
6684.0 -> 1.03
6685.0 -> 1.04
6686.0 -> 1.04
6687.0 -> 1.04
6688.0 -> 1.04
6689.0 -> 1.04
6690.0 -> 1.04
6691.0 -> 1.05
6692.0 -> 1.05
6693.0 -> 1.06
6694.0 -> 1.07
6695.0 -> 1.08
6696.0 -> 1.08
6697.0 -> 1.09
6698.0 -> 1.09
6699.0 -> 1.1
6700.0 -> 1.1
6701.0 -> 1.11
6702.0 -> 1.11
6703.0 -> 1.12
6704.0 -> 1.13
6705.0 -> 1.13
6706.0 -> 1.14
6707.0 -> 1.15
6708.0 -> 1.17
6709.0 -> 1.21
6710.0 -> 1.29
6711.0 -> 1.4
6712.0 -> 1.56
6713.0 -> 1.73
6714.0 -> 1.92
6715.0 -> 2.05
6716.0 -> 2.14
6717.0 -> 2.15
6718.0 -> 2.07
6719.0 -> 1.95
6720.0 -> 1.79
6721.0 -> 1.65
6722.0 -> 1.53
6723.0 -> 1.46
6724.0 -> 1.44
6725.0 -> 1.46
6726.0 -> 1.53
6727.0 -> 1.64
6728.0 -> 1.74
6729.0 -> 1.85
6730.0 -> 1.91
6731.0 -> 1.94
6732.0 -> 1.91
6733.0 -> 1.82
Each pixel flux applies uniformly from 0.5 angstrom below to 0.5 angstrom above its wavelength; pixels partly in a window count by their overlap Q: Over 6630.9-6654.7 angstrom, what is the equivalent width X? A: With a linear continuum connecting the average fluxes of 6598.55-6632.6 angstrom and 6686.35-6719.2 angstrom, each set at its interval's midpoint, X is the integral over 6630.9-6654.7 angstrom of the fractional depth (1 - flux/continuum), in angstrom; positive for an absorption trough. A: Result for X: 1.5 angstrom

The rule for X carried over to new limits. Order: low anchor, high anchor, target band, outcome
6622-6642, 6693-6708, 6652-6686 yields 0.36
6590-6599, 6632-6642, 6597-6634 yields -1.35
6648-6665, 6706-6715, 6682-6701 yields 3.74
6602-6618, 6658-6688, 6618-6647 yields 1.22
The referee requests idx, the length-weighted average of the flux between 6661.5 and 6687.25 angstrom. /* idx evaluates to 1.07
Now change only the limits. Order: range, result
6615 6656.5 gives 1.08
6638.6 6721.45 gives 1.19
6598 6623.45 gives 1.13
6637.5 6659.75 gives 1.1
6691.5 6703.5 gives 1.09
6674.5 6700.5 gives 1.05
